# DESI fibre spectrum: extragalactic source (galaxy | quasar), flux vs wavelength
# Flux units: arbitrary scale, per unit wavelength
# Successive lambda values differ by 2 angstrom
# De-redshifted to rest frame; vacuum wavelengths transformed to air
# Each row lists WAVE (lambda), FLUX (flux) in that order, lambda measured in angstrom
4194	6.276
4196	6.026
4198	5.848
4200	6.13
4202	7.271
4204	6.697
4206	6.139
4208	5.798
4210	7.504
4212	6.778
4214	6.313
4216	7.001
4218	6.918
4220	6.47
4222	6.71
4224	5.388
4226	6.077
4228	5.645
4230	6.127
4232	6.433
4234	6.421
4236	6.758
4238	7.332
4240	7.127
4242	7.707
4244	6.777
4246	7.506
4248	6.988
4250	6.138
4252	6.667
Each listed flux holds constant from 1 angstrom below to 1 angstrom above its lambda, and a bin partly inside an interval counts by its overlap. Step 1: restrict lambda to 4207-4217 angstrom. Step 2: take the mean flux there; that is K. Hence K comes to 6.68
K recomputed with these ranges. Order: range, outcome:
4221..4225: 6.05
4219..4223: 6.59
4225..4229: 5.86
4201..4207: 6.7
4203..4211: 6.53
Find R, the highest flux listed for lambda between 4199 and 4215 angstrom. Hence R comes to 7.504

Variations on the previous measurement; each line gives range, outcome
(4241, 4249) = 7.707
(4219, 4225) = 6.71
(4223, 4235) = 6.433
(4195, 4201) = 6.13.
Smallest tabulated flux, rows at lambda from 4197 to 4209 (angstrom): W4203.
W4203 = 5.798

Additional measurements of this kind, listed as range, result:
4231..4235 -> 6.421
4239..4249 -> 6.777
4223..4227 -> 5.388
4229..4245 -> 6.127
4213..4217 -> 6.313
